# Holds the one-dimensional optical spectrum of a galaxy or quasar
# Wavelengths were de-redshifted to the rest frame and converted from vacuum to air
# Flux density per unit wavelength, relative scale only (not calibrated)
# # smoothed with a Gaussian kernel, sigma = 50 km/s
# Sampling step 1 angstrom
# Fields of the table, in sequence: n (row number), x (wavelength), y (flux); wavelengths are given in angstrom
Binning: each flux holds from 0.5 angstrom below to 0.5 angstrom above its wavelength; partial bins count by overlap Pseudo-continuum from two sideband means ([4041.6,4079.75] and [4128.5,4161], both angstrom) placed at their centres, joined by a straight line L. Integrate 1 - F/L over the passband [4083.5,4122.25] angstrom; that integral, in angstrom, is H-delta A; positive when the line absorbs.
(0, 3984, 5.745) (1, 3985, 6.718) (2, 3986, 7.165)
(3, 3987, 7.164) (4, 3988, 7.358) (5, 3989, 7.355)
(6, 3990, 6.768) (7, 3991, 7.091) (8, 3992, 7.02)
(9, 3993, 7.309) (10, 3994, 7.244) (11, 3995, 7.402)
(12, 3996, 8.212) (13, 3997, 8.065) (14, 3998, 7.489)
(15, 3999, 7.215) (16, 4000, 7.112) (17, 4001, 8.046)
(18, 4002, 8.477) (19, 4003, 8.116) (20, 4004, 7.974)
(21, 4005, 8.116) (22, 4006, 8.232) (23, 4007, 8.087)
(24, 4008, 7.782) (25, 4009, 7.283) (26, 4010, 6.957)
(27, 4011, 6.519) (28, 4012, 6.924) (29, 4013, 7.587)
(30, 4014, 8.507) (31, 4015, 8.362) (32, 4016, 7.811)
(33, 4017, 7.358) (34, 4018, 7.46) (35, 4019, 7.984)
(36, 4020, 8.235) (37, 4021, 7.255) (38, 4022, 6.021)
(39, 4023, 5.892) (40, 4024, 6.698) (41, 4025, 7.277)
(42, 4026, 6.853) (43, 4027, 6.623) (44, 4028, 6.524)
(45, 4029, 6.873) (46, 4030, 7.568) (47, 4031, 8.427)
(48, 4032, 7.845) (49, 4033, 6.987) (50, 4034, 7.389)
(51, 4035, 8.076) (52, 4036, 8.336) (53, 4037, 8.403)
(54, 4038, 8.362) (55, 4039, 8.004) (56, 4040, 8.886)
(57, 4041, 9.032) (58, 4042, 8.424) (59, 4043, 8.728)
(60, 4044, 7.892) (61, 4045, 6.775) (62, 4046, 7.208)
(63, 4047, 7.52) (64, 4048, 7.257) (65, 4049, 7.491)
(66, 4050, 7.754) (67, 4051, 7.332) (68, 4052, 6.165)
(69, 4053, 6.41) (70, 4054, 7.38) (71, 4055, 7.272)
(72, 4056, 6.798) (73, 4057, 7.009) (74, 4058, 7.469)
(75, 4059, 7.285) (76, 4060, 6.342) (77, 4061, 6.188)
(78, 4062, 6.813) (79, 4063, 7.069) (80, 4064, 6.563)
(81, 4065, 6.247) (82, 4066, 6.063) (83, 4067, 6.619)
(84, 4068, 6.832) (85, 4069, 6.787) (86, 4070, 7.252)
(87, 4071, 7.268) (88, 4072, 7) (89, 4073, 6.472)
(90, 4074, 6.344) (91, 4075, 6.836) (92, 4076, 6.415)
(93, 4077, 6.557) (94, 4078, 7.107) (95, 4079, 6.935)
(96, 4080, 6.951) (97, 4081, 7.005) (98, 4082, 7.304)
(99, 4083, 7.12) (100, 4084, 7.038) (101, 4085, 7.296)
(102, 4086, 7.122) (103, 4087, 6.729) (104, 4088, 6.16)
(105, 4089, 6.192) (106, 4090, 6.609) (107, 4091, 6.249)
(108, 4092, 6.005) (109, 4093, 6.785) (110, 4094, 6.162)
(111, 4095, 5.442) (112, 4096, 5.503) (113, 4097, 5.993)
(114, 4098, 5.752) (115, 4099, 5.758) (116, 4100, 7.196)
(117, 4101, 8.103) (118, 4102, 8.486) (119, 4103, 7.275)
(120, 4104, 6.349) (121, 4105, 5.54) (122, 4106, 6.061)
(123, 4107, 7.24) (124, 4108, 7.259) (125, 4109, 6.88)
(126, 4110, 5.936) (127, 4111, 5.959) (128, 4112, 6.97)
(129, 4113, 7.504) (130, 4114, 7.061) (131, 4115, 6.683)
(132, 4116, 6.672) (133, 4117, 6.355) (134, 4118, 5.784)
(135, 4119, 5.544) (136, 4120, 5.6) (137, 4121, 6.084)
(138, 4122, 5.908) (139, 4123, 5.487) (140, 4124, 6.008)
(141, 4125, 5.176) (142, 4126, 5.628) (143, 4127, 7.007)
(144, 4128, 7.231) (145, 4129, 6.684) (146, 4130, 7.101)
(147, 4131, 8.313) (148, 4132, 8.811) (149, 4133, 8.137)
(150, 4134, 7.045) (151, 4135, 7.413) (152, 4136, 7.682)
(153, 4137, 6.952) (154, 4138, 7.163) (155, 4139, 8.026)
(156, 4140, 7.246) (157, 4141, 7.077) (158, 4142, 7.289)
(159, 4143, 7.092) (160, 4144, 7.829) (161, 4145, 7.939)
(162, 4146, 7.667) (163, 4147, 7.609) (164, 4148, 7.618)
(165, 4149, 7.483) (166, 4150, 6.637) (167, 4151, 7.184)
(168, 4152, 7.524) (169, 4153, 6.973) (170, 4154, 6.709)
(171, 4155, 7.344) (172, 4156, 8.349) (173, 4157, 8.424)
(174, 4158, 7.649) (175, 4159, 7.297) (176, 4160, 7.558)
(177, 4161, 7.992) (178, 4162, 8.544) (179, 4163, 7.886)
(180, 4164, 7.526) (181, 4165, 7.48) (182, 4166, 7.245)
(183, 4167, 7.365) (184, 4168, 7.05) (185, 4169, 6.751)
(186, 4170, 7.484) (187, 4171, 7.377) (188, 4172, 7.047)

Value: 4.0 angstrom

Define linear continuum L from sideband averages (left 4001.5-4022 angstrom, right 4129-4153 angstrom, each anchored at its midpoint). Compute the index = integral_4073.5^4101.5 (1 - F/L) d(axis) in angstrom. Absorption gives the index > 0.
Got 3.6 angstrom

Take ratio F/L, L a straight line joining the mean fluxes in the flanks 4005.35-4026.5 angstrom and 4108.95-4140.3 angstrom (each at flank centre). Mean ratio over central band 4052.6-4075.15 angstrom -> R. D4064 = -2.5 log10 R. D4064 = 0.05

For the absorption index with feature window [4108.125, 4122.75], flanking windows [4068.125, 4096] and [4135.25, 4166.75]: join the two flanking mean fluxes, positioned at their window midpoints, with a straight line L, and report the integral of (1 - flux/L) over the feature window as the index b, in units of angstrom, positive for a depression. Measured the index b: 1.5 angstrom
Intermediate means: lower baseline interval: 6.69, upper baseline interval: 7.51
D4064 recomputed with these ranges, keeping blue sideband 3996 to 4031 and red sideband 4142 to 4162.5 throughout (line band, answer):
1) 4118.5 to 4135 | 0.140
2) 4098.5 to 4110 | 0.099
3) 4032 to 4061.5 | -0.005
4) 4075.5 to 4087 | 0.081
